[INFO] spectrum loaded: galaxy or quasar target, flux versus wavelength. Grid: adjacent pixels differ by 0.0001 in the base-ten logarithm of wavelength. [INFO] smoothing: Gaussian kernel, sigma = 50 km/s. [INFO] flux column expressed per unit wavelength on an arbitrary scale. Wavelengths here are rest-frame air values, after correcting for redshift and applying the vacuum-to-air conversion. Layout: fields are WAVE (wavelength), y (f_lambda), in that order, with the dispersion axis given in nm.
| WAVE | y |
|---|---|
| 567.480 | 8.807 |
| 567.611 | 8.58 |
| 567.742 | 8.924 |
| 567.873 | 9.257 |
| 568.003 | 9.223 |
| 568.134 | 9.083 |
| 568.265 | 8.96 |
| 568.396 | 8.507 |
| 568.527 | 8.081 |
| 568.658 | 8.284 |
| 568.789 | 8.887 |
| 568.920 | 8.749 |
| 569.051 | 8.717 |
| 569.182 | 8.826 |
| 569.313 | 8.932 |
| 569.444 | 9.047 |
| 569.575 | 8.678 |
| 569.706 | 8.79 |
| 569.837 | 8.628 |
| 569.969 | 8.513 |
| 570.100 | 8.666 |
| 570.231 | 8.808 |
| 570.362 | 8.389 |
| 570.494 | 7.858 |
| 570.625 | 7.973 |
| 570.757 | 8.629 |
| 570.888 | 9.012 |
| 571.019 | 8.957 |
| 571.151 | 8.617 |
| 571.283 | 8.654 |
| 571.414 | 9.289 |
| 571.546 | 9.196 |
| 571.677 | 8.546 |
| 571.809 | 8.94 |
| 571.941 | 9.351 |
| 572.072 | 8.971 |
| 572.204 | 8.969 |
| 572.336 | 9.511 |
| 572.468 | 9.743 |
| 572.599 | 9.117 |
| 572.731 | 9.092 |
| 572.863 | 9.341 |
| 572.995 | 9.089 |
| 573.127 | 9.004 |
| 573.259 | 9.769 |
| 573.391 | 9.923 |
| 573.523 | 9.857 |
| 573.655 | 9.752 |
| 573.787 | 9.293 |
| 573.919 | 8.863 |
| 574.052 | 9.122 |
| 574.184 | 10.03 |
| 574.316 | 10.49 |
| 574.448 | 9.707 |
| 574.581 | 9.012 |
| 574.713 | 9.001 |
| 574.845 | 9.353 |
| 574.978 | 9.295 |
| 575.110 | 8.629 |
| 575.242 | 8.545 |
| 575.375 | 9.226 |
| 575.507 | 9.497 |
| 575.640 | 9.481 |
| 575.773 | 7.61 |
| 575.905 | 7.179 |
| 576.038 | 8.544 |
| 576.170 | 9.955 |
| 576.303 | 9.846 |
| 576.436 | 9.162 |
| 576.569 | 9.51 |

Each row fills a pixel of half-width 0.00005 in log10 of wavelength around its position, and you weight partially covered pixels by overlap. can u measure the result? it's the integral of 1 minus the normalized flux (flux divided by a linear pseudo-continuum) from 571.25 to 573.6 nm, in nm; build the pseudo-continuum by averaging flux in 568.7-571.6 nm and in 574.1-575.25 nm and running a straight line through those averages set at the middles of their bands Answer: -0.05 nm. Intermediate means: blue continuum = 8.71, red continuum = 9.38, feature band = 9.26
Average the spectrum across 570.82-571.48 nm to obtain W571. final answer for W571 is 8.91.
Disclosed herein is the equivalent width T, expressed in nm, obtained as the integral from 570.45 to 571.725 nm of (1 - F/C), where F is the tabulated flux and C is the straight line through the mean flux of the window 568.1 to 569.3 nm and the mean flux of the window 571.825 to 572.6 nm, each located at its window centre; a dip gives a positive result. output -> 0.06 nm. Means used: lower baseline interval 8.67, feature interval 8.69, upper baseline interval 9.28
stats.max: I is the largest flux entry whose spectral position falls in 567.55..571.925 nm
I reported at 9.289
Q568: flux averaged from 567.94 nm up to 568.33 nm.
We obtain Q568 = 9.08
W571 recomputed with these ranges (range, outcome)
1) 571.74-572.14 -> 9.08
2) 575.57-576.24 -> 8.56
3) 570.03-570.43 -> 8.62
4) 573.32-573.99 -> 9.53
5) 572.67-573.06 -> 9.17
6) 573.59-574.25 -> 9.41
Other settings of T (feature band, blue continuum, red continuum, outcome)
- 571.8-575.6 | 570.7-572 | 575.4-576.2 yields -0.23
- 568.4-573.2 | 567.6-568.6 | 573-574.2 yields 0.17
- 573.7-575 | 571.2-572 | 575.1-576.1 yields -0.11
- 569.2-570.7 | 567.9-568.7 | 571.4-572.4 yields 0.05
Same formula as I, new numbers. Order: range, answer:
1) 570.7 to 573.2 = 9.743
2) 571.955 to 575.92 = 10.49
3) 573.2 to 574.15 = 9.923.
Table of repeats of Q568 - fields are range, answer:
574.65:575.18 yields 9.08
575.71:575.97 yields 7.41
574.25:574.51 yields 10.1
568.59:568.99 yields 8.63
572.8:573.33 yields 9.3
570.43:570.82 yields 8.15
